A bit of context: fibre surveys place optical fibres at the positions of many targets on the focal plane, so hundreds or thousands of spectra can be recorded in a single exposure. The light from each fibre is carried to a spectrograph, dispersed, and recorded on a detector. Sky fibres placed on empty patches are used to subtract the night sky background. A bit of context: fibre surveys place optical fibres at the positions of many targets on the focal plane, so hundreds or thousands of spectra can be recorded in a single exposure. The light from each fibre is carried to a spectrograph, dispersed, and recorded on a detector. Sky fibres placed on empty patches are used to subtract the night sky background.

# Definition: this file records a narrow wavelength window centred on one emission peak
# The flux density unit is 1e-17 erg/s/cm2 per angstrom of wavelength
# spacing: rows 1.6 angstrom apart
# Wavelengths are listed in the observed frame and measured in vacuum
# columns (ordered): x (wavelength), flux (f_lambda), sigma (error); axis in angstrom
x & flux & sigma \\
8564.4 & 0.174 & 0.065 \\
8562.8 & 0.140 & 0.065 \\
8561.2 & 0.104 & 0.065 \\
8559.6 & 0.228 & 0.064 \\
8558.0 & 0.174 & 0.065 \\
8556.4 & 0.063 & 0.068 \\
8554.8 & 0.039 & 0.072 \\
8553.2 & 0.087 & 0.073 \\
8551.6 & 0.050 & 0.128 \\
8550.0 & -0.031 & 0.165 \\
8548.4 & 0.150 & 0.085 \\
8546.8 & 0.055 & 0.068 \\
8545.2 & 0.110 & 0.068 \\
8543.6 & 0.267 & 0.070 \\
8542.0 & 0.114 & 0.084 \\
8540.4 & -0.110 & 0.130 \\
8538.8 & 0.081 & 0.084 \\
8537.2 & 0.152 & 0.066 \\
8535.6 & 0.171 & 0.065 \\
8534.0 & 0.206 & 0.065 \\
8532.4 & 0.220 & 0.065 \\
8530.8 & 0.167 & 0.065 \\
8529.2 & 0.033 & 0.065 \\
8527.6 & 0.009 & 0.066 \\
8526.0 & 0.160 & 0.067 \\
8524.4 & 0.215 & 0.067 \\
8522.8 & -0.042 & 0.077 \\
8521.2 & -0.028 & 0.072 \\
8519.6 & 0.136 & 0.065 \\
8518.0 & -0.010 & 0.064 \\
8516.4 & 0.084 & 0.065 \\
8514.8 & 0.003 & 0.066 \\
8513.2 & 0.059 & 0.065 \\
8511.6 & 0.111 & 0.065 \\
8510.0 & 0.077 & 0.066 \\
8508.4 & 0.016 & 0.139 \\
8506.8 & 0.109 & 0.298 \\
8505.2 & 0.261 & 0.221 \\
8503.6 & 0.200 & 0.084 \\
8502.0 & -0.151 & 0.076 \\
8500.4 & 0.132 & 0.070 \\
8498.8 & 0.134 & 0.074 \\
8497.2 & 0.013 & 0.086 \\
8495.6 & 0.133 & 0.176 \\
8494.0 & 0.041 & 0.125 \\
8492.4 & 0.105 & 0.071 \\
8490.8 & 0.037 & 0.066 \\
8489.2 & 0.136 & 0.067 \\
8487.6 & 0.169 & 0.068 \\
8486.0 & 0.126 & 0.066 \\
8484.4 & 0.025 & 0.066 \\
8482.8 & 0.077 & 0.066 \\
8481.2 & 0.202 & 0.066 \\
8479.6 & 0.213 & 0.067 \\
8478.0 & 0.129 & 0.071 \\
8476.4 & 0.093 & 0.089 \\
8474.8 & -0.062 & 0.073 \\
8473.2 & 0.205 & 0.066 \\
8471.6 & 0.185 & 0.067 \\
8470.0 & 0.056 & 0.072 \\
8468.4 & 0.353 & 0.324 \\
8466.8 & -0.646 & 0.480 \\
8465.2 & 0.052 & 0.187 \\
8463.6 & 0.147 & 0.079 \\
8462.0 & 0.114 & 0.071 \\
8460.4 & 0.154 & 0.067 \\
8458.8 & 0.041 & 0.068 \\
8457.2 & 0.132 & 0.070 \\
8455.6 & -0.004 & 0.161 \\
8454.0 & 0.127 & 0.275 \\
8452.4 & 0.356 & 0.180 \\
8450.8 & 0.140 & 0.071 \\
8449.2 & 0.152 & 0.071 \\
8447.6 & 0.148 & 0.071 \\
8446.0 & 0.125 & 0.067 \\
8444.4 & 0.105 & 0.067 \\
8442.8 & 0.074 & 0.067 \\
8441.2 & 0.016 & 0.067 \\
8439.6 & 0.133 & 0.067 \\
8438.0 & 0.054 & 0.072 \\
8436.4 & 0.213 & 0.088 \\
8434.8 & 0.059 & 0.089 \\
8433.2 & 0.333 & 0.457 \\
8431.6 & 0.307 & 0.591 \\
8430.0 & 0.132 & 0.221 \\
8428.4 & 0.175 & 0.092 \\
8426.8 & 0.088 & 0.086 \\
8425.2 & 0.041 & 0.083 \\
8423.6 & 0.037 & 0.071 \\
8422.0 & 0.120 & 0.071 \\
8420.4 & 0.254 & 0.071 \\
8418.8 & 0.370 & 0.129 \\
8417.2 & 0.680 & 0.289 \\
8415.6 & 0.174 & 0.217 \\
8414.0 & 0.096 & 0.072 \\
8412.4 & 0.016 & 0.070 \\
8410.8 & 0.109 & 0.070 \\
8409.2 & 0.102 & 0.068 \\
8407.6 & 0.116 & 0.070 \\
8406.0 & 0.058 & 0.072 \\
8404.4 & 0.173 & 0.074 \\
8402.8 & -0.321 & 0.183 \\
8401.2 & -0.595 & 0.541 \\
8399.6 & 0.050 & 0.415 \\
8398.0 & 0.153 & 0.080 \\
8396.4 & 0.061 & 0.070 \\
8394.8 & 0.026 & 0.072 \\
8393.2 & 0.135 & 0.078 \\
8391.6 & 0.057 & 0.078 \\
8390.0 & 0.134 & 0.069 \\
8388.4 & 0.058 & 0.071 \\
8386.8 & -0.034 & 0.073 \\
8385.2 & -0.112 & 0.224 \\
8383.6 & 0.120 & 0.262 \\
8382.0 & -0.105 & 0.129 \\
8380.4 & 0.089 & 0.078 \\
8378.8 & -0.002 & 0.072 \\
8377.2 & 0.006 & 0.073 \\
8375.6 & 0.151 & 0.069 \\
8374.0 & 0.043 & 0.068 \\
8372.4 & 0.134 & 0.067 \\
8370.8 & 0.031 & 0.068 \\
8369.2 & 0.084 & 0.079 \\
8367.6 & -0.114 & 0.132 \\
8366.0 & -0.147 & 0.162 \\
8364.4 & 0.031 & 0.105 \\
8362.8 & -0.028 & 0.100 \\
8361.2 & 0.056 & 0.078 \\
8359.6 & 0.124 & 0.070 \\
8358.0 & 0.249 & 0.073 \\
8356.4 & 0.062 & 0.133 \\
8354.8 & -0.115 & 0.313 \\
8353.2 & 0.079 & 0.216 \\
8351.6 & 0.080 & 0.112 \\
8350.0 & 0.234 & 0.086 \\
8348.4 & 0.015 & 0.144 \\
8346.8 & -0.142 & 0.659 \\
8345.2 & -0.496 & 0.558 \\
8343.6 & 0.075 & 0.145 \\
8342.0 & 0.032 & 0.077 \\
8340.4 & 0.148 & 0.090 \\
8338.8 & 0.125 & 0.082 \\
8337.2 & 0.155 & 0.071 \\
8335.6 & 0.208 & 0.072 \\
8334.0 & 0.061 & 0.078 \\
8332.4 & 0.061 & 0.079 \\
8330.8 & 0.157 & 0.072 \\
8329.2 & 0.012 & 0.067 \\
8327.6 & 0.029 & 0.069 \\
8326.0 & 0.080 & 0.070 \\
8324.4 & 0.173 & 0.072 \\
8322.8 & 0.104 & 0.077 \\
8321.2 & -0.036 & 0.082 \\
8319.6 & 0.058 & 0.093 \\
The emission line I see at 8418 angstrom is H-gamma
